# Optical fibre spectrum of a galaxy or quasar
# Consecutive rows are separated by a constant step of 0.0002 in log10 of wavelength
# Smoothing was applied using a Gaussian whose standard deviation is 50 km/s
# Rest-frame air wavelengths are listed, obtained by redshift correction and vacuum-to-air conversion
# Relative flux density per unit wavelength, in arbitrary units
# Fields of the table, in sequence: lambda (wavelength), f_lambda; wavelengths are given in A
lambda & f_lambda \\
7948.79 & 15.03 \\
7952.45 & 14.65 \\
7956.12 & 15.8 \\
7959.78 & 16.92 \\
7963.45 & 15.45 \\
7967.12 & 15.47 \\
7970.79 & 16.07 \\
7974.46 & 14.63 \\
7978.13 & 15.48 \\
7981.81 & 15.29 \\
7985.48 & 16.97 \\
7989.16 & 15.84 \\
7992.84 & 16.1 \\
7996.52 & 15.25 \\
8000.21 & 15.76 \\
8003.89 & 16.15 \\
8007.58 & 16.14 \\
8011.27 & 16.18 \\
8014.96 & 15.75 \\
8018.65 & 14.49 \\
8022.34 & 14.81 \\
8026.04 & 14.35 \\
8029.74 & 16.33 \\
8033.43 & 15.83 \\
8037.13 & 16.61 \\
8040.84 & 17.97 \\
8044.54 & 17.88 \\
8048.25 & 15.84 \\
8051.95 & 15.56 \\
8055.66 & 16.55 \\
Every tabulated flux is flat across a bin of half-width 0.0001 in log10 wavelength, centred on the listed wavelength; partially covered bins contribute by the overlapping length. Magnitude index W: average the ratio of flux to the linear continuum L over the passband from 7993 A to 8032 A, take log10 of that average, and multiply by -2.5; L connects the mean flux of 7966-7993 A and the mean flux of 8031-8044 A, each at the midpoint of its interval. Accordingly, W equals 0.06 mag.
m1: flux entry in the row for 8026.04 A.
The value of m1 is 14.35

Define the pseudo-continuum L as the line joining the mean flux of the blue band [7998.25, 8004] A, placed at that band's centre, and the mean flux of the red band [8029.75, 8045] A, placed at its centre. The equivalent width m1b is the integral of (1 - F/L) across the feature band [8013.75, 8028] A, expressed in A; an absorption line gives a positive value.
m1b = 1.4 A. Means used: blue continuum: 15.9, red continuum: 16.9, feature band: 14.8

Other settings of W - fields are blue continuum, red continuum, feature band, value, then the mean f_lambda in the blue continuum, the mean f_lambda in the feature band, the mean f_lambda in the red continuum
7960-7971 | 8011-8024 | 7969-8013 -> -0.02 mag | 15.8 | 15.8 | 15.2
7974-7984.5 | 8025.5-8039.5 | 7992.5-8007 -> -0.01 mag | 15.4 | 15.8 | 16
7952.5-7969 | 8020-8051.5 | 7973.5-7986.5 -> 0.02 mag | 15.8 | 15.6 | 16.1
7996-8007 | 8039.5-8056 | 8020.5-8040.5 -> 0.04 mag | 15.8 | 15.8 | 16.7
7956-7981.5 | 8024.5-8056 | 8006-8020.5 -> 0.03 mag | 15.7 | 15.6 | 16.3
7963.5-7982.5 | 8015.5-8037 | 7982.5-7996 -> -0.05 mag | 15.4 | 16.1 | 15.3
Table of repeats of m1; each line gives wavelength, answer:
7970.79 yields 16.07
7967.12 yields 15.47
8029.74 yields 16.33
